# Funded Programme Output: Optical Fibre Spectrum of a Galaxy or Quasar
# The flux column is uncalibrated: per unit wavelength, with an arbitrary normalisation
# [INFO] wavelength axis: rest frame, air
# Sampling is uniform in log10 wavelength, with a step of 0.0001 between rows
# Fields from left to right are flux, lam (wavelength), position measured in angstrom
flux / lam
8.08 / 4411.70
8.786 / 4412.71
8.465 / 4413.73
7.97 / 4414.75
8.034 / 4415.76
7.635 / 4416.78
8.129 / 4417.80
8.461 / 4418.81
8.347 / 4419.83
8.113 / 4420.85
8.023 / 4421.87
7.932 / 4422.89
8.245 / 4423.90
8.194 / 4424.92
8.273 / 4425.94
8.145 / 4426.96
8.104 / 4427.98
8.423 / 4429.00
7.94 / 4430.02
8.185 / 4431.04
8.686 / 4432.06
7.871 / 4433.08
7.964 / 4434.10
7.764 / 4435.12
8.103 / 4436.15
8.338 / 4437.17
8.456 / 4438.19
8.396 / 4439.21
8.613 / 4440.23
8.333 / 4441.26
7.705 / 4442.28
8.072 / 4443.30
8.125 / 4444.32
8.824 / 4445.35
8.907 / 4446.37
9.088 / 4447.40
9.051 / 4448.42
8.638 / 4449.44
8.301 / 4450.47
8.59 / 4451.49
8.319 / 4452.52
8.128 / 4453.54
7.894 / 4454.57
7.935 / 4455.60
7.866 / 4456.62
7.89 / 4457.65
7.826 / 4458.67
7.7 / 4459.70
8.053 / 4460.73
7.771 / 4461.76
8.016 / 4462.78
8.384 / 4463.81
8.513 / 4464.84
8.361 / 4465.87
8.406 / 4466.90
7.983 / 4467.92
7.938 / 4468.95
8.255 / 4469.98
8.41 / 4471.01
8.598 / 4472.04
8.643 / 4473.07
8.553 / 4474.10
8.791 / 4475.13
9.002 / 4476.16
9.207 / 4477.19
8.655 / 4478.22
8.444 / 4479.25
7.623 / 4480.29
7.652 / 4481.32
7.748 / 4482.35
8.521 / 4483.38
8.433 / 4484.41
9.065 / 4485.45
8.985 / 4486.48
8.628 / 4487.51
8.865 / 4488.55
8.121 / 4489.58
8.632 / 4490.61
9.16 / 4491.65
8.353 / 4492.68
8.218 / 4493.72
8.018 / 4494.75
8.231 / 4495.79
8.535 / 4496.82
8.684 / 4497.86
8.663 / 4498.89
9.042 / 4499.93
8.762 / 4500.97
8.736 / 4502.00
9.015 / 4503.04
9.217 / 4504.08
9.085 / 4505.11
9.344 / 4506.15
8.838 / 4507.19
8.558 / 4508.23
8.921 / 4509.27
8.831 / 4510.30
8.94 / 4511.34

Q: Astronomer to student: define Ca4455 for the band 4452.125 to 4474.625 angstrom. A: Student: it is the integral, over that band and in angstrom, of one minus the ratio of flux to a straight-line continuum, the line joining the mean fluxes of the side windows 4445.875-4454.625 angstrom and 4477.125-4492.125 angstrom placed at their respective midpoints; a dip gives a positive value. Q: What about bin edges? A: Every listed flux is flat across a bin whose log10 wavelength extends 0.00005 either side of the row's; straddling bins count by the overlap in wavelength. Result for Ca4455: 1.02 angstrom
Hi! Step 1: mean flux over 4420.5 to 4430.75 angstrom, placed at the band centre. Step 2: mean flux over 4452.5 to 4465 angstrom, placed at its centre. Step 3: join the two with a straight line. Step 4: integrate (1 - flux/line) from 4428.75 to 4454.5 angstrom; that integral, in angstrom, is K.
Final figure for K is -0.9 angstrom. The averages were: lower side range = 8.14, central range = 8.34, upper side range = 8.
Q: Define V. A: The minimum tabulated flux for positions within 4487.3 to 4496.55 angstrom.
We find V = 8.018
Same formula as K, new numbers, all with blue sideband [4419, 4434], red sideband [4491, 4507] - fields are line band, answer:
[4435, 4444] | 0.1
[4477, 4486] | 0.3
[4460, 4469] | 0.3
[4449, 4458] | 0.2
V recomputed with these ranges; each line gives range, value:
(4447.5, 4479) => 7.7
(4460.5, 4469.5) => 7.771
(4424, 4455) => 7.705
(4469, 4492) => 7.623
